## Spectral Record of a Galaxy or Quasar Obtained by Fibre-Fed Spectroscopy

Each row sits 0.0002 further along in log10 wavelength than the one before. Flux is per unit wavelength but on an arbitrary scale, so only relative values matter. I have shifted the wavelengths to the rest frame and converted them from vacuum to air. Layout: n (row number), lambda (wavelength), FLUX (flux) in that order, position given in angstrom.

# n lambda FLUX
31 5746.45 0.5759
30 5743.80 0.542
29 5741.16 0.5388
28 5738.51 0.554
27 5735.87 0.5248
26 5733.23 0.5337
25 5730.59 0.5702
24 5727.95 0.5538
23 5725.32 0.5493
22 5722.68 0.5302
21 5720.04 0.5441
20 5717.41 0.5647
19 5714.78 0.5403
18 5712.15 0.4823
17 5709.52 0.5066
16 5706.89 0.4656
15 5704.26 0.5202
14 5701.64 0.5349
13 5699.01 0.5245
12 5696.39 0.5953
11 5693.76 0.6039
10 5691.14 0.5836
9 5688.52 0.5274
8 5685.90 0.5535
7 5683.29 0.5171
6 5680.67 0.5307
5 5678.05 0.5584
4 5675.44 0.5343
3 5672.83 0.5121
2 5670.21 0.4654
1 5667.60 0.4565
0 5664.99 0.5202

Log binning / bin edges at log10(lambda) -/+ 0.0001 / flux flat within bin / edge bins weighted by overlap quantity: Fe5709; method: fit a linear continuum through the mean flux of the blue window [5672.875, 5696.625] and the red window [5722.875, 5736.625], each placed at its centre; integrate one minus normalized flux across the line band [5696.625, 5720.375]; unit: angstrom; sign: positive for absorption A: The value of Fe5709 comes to 1.1 angstrom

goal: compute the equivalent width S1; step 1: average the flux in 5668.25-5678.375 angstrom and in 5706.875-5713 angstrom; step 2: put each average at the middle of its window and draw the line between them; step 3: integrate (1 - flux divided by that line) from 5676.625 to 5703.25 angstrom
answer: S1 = -2.8 angstrom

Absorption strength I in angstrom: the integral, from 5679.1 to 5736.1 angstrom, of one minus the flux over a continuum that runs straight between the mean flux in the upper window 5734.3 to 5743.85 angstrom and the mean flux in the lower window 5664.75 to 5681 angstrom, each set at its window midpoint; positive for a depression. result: -1.6 angstrom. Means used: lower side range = 0.509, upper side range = 0.54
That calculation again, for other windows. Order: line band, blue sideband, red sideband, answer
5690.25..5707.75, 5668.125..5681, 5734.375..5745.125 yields -0.8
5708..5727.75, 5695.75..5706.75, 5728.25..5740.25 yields 0.3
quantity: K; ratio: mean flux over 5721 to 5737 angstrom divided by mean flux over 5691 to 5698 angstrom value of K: 0.9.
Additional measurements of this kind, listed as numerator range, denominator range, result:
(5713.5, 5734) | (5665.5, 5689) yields 1.06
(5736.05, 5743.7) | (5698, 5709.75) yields 1.06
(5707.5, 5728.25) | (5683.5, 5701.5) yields 0.95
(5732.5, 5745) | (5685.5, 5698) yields 0.94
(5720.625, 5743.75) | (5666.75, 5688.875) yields 1.05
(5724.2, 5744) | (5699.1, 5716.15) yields 1.07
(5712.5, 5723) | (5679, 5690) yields 1.01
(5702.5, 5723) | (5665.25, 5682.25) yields 1.02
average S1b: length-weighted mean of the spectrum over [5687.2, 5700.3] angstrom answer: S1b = 0.567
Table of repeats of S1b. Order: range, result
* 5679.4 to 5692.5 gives 0.543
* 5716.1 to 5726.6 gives 0.547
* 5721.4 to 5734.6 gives 0.547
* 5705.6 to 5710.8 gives 0.486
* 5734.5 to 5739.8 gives 0.54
